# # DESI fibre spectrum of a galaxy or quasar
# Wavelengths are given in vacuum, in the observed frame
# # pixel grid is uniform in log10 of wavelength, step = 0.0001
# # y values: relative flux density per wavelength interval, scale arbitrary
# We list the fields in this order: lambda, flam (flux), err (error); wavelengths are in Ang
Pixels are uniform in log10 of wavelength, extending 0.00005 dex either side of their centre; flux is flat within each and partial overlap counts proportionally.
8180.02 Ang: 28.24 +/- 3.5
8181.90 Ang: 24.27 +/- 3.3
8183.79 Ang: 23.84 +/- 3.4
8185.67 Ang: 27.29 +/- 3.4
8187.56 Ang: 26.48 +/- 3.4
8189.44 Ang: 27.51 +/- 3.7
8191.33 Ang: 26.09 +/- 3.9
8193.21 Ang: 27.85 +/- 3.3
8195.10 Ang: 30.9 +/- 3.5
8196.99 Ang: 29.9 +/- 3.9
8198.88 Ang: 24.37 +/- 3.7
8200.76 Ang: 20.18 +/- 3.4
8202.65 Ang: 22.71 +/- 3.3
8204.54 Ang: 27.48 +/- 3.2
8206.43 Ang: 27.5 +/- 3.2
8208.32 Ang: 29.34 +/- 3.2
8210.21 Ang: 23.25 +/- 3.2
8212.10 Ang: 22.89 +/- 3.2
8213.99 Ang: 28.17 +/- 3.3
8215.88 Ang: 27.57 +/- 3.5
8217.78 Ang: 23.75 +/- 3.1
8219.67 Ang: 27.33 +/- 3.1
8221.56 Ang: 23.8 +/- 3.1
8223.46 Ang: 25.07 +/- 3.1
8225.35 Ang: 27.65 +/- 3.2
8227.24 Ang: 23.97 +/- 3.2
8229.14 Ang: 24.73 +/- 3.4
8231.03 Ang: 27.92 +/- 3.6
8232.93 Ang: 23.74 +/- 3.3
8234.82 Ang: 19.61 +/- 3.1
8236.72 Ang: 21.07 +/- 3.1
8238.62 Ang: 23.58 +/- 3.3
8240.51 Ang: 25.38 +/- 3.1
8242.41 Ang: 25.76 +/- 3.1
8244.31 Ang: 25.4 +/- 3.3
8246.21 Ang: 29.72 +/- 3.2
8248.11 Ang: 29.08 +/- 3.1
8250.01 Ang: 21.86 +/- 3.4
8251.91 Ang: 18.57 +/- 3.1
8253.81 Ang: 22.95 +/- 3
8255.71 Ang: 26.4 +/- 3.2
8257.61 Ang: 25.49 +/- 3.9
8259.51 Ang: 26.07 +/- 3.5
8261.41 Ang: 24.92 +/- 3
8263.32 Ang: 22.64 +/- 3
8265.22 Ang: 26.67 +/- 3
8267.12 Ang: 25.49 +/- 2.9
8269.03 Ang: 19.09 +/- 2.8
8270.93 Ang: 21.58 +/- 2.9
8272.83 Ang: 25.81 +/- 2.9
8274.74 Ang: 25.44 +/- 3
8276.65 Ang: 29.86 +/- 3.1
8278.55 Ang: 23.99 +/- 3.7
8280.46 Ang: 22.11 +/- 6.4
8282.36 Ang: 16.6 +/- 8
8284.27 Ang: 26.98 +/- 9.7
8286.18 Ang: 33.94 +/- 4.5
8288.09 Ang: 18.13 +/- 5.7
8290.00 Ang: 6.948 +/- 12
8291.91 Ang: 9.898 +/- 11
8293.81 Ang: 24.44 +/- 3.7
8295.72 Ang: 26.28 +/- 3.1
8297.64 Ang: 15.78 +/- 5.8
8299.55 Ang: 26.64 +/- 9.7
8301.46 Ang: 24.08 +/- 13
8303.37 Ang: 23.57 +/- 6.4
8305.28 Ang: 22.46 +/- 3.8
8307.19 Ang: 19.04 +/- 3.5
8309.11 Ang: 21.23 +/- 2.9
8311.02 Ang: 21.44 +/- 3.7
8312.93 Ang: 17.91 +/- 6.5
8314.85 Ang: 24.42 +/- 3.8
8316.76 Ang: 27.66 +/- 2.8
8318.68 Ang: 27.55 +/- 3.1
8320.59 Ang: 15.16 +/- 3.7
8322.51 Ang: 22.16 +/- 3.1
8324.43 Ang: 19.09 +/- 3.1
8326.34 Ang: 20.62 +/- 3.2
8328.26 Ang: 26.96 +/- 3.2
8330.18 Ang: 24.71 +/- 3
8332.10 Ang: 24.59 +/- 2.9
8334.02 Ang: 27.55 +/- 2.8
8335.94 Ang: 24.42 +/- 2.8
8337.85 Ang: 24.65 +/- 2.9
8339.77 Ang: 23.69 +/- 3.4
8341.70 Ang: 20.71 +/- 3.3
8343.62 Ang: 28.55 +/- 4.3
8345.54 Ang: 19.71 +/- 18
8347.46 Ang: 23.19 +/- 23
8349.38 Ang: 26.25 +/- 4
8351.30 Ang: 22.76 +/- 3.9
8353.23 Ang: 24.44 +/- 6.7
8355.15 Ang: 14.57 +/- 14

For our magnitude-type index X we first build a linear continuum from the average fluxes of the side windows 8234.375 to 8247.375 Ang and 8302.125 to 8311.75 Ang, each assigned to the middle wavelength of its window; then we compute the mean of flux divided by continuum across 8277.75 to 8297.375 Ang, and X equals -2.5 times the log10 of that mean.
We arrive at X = 0.091 mag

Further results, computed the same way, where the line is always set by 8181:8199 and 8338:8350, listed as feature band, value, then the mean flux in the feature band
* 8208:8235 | 0.041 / 25.3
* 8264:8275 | 0.060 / 23.9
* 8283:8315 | 0.161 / 21.2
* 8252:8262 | 0.039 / 24.6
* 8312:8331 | 0.071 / 22.6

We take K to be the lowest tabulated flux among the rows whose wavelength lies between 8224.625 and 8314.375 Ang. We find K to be 6.948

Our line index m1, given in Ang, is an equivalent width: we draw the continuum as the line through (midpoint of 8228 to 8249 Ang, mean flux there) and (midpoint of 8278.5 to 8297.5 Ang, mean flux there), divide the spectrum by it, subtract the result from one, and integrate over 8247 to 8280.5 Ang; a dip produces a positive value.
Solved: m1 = -2.50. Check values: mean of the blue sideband 25.1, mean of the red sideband 20.6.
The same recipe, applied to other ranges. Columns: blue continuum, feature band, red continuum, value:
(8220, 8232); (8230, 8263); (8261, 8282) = 0.5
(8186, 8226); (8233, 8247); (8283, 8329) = 0.2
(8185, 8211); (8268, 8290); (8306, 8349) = 1.0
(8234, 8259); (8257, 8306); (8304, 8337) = 1.5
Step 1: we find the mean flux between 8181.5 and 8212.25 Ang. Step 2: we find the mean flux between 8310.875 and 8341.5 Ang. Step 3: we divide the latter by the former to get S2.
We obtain 0.9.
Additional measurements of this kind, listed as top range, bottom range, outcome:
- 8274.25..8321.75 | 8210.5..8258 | 0.89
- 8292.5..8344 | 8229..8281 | 0.94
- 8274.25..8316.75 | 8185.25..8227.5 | 0.84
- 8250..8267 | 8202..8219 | 0.93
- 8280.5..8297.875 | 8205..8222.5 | 0.78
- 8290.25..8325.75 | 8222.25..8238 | 0.88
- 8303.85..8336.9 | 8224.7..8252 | 0.92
